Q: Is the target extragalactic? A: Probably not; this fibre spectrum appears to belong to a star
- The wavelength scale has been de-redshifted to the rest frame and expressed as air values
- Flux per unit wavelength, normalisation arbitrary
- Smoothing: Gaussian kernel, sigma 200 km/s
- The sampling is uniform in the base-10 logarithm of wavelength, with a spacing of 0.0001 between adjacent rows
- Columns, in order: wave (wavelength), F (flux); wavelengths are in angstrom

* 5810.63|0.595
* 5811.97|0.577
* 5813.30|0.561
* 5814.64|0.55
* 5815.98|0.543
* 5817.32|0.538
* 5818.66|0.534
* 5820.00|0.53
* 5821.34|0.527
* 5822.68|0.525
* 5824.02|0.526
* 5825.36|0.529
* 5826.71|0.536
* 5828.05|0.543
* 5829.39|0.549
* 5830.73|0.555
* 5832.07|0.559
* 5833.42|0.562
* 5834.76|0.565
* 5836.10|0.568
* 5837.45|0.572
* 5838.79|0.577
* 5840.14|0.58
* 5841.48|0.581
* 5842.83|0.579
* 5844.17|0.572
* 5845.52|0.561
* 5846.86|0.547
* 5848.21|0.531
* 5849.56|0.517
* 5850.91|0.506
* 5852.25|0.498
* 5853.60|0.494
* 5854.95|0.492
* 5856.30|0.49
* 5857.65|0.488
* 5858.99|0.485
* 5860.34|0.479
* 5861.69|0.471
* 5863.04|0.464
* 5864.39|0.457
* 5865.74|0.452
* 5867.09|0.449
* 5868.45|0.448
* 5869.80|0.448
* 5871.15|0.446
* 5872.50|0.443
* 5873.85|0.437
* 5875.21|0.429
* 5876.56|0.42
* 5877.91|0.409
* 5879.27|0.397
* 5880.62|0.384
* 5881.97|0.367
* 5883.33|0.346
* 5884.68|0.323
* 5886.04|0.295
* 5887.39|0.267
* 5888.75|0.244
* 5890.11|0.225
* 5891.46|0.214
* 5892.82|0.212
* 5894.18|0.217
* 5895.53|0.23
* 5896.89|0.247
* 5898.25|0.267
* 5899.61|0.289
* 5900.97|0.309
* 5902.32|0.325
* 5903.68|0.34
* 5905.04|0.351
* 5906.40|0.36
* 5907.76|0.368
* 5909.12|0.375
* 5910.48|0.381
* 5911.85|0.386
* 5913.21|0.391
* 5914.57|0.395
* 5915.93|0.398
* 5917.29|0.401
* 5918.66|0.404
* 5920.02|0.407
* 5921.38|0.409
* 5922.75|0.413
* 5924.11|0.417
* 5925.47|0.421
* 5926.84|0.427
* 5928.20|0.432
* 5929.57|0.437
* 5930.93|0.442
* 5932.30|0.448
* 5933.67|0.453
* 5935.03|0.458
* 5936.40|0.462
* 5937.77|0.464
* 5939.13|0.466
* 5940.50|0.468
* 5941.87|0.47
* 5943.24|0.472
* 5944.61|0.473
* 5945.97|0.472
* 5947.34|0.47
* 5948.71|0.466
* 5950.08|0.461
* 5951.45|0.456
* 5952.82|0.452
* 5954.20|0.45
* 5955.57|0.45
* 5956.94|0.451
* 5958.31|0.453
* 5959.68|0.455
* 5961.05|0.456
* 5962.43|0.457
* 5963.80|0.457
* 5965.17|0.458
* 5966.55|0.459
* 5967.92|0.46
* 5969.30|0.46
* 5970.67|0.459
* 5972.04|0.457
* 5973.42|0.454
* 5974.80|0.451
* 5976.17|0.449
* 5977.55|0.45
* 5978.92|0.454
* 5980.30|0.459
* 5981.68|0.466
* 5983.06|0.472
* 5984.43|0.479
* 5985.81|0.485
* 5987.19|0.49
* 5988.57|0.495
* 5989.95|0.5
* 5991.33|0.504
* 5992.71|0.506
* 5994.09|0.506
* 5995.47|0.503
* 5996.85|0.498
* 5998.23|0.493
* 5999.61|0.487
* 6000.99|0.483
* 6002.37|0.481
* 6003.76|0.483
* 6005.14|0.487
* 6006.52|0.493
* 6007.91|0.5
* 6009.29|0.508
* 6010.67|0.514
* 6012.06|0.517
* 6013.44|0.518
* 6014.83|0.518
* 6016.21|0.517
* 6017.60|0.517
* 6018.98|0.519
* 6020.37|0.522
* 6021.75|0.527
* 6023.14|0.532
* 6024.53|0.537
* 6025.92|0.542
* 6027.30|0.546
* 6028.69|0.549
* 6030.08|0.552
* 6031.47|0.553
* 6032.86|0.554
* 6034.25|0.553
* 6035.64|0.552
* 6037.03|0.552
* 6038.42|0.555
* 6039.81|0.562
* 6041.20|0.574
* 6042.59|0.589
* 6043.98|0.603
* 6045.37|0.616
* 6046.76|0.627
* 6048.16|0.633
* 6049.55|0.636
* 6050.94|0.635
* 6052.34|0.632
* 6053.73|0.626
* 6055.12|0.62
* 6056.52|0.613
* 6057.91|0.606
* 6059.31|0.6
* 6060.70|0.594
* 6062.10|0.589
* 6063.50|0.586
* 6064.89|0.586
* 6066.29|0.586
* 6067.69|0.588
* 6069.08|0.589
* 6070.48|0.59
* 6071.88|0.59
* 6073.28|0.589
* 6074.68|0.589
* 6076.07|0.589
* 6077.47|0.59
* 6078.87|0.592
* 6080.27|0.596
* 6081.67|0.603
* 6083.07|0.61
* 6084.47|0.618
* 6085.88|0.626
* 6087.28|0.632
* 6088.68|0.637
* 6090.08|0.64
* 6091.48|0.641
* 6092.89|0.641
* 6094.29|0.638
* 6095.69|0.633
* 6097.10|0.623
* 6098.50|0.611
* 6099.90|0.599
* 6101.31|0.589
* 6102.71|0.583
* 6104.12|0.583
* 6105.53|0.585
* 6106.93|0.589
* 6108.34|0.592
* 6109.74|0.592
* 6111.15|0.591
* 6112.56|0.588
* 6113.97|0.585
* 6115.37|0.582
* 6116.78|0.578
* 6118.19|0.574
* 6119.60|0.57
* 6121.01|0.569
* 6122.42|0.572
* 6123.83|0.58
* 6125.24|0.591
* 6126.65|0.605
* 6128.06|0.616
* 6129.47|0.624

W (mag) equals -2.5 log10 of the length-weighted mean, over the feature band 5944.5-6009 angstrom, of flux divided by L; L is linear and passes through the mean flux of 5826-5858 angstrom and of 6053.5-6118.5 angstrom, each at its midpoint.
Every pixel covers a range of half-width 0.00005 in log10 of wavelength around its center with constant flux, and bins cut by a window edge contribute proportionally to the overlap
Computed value 0.22 mag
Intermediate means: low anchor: 0.543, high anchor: 0.602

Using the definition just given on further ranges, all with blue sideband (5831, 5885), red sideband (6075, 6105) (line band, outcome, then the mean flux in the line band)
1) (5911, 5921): 0.29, 0.397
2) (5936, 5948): 0.14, 0.469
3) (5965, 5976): 0.20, 0.457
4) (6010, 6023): 0.11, 0.519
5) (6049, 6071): -0.02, 0.605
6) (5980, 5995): 0.14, 0.488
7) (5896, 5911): 0.49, 0.326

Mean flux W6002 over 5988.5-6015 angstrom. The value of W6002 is 0.499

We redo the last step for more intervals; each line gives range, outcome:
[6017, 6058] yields 0.574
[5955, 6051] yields 0.509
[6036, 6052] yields 0.598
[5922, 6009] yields 0.465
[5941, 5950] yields 0.47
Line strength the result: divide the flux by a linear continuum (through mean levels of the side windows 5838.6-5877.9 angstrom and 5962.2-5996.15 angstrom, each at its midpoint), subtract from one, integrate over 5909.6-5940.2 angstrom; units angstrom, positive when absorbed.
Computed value 3.6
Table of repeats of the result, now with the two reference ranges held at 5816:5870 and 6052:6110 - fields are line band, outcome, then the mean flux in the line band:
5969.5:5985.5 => 3.1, 0.46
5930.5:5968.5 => 6.8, 0.459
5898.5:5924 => 8.2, 0.372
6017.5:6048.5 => 1.5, 0.559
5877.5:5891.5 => 5.7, 0.318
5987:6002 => 2.0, 0.497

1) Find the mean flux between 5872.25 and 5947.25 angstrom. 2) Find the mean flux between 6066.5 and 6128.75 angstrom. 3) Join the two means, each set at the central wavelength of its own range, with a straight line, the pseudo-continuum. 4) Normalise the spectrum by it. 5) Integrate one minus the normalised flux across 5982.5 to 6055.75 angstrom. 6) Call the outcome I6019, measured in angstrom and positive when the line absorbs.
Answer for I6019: -4.3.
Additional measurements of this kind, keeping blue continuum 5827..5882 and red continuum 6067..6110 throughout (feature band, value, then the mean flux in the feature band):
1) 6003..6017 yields 1.58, 0.505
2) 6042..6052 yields -0.58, 0.62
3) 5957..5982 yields 4.31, 0.456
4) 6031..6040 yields 0.42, 0.554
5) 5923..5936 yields 2.34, 0.437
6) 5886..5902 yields 8.22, 0.251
